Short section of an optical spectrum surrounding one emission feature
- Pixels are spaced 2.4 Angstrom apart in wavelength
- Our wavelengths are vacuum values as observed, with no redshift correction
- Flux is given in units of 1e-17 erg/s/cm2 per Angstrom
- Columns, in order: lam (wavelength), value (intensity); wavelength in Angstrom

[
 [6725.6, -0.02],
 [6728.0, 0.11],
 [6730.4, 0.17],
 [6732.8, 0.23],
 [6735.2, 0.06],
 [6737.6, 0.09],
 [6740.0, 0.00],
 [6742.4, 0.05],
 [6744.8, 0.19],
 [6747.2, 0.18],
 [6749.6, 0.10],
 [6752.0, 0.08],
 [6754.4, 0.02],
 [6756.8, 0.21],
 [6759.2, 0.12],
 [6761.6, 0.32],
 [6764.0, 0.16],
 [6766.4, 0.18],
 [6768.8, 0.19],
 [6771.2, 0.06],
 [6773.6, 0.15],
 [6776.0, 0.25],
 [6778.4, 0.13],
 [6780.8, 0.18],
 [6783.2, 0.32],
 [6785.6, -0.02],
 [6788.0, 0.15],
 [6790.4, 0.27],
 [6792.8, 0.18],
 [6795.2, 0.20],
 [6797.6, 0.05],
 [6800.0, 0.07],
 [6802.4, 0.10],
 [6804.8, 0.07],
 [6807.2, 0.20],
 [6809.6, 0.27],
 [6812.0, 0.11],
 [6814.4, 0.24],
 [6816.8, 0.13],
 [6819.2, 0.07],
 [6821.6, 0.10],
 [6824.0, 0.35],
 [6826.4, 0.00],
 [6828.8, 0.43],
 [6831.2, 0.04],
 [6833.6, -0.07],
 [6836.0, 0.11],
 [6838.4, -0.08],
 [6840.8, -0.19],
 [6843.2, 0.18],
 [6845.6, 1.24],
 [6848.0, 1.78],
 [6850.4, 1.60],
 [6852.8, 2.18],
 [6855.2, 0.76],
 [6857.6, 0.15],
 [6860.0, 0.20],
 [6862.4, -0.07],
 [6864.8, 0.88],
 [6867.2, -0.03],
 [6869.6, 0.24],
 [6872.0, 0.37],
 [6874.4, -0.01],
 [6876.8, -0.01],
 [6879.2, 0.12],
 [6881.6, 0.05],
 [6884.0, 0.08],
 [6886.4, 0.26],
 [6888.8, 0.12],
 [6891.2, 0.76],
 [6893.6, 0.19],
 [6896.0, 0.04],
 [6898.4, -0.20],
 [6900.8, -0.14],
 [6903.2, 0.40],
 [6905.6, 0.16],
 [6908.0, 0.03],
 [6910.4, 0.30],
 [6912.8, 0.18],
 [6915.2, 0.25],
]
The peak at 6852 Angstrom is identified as [O II] 3727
